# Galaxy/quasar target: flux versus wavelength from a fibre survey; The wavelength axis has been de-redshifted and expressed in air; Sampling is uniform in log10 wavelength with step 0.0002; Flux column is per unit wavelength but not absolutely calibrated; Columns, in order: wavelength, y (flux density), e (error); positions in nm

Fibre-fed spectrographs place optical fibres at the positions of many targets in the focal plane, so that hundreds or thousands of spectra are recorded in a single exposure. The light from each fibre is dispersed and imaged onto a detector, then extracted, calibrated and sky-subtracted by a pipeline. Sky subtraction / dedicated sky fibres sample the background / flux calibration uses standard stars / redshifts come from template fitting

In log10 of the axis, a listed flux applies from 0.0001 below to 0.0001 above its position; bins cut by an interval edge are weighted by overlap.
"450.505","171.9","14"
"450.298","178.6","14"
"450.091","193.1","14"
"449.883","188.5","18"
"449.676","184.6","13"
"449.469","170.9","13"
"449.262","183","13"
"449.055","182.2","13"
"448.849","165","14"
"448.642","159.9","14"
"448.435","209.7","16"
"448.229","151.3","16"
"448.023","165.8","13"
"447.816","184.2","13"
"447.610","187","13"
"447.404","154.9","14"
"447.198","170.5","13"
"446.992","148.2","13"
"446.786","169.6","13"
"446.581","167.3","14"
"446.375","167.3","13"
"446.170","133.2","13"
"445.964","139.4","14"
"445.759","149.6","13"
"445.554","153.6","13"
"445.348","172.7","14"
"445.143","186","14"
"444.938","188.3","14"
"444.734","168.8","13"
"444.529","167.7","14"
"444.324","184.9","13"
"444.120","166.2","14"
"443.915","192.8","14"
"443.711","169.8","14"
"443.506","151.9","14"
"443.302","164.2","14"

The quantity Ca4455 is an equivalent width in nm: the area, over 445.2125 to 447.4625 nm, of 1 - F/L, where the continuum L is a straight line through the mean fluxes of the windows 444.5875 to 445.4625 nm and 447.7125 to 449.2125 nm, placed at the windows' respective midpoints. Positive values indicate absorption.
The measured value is 0.24 nm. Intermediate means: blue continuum 178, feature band 157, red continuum 174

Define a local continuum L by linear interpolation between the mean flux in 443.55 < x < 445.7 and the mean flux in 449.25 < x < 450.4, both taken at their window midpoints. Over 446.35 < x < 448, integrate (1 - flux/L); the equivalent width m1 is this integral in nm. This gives 0.09 nm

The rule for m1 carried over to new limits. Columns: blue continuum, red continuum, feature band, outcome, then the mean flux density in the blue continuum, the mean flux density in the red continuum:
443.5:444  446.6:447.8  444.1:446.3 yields 0.09 nm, 174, 168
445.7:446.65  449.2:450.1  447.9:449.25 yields 0.00 nm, 151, 183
